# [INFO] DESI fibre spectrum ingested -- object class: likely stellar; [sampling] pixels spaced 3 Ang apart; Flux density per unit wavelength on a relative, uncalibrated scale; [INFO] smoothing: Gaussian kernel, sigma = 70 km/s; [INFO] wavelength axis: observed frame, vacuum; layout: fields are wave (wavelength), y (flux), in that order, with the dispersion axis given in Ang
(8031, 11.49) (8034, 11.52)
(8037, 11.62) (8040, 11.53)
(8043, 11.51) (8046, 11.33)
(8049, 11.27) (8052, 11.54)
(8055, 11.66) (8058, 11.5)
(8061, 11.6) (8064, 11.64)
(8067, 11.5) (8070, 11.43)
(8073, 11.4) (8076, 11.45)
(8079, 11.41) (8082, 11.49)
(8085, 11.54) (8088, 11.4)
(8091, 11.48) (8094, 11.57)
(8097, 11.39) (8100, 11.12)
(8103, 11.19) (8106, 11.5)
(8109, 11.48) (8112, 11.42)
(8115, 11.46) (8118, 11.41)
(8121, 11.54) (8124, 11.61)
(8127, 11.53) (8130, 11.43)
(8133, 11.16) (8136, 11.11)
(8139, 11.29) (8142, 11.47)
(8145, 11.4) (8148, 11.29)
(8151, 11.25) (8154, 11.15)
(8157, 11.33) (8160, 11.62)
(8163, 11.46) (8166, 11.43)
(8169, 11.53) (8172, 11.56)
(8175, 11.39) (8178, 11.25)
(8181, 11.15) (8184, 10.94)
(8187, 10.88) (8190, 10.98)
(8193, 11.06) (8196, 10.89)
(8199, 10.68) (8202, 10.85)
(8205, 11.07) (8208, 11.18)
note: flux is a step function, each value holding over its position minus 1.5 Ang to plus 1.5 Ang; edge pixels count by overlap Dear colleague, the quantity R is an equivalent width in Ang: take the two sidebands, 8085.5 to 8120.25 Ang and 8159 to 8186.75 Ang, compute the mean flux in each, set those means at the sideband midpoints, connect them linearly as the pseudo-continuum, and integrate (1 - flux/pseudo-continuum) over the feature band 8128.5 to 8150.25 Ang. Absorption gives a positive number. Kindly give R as 0.1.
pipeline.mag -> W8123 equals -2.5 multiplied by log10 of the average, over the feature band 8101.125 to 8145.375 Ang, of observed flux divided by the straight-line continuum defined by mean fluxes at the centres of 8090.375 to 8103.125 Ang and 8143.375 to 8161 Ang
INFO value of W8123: 0.00 mag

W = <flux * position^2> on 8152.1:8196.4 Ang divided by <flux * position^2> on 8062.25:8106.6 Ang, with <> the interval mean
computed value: 1.0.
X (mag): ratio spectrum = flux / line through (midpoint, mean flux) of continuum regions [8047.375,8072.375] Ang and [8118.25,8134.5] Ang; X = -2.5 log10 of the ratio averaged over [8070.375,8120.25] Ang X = 0.01 mag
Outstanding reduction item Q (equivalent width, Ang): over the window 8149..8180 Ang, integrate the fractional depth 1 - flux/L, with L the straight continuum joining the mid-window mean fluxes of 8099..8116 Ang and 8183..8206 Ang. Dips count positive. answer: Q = -0.9 Ang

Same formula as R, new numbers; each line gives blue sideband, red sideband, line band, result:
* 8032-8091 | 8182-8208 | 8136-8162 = -0.5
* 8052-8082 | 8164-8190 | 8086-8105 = 0.1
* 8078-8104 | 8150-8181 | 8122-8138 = 0.0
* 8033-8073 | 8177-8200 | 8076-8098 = -0.2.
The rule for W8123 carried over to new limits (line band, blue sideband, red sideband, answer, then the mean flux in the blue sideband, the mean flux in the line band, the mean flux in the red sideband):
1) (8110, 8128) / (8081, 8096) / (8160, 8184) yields 0.00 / 11.5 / 11.5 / 11.4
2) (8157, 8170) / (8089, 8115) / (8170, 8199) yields -0.03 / 11.4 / 11.5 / 11.1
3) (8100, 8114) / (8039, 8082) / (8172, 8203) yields 0.00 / 11.5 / 11.4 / 11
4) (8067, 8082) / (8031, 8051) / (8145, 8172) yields 0.00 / 11.5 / 11.4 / 11.4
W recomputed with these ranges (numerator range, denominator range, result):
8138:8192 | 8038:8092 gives 1.01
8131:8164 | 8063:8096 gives 1.00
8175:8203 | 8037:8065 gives 0.99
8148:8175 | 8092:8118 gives 1.02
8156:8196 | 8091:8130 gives 1.00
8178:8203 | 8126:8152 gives 0.98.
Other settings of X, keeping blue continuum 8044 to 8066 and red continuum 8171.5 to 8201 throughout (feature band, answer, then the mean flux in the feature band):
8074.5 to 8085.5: 0.00 mag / 11.5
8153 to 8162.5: -0.02 mag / 11.4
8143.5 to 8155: -0.01 mag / 11.3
